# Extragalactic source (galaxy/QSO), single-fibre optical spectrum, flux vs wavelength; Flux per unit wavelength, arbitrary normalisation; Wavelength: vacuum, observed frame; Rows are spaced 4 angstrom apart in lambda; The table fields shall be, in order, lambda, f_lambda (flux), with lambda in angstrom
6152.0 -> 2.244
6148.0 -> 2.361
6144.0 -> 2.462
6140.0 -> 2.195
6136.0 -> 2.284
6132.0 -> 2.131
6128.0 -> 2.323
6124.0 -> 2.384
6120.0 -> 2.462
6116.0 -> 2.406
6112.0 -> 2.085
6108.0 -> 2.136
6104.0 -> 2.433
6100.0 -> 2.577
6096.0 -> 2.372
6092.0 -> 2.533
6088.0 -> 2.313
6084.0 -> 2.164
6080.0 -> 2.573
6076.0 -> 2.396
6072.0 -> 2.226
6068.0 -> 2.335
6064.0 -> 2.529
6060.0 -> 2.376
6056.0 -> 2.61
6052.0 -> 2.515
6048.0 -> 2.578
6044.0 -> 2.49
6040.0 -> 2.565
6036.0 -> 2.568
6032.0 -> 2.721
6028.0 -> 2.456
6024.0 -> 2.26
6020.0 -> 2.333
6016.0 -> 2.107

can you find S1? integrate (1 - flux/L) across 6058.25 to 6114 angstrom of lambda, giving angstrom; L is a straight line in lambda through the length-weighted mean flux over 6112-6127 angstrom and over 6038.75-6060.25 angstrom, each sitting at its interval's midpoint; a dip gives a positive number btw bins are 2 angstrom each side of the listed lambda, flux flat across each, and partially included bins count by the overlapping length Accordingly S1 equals 1.9 angstrom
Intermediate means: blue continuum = 2.53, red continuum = 2.37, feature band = 2.36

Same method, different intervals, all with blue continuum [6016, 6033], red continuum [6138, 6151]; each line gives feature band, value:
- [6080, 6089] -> 0.21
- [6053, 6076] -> -0.48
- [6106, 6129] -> 0.45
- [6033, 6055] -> -1.63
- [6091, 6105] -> -0.74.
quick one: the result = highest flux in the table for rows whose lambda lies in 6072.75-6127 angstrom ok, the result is 2.577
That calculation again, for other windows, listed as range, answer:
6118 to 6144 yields 2.462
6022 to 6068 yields 2.721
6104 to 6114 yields 2.433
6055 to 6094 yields 2.61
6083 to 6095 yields 2.533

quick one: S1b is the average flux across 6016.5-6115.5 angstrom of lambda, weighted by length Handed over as 2.42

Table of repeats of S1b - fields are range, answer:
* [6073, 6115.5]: 2.36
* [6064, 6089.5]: 2.35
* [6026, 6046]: 2.56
